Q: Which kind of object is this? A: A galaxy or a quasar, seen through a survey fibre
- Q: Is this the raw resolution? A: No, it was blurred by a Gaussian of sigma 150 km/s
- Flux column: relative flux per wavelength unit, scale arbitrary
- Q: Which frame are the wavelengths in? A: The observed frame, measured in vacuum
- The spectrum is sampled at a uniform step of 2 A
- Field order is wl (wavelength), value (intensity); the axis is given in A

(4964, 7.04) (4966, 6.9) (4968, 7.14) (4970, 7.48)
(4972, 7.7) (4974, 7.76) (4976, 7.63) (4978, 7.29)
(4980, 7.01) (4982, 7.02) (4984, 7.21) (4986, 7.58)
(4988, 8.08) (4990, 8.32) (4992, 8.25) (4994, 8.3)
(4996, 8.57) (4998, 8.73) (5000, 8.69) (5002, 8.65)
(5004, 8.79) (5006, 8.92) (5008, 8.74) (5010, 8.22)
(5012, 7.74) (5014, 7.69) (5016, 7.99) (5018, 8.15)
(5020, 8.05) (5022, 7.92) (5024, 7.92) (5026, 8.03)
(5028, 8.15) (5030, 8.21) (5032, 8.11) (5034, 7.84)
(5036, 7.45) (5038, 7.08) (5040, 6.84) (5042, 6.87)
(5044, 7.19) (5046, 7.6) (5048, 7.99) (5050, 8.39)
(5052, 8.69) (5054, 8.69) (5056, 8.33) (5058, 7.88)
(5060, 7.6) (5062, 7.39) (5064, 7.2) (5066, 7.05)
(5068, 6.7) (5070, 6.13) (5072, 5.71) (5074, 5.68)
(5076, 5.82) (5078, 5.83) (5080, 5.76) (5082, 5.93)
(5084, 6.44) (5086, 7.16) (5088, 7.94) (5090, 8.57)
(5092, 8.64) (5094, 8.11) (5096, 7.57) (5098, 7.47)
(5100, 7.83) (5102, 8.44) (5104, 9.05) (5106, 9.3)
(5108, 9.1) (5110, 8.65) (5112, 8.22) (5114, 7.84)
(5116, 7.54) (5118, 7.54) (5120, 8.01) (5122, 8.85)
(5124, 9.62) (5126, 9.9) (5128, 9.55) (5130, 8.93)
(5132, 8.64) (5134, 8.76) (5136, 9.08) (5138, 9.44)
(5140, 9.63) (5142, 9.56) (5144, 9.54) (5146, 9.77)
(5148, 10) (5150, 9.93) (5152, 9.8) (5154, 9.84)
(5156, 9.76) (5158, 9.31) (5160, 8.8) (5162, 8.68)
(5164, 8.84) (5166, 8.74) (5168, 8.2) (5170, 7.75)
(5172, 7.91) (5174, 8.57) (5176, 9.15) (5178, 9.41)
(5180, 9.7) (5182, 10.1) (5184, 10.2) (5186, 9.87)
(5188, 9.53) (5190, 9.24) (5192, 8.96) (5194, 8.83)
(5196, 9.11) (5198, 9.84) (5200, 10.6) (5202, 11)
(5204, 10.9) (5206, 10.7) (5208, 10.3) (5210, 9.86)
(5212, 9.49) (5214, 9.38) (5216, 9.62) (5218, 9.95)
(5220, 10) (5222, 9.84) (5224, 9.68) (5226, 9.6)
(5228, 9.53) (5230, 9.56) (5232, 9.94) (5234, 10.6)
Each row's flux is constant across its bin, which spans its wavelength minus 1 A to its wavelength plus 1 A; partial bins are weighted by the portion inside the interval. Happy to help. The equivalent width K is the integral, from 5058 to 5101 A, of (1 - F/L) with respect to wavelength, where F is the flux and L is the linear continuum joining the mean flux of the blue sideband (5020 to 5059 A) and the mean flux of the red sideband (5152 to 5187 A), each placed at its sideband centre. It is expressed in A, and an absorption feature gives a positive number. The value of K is 6.5 A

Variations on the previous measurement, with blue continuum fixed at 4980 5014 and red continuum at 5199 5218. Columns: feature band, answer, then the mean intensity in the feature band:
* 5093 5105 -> 1.4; 8.08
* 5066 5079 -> 4.1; 6.06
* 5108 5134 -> 2.0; 8.63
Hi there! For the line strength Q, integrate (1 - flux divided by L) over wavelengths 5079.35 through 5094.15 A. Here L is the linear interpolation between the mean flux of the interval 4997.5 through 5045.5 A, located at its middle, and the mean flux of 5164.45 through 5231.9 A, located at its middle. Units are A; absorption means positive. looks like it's 2.2 A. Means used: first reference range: 7.99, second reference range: 9.55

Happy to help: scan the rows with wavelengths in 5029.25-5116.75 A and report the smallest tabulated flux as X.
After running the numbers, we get 5.68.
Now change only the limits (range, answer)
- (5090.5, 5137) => 7.47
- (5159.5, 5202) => 7.75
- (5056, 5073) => 5.71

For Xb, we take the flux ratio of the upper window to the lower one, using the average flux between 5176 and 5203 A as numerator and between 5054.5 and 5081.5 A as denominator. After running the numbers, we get 1.4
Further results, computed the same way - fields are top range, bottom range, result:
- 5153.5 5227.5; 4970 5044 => 1.20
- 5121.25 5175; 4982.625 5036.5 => 1.12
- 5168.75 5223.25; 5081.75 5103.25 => 1.25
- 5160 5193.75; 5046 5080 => 1.26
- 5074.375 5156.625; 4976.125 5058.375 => 1.06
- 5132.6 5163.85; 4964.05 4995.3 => 1.25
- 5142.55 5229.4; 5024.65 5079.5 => 1.30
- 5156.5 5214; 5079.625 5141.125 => 1.13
